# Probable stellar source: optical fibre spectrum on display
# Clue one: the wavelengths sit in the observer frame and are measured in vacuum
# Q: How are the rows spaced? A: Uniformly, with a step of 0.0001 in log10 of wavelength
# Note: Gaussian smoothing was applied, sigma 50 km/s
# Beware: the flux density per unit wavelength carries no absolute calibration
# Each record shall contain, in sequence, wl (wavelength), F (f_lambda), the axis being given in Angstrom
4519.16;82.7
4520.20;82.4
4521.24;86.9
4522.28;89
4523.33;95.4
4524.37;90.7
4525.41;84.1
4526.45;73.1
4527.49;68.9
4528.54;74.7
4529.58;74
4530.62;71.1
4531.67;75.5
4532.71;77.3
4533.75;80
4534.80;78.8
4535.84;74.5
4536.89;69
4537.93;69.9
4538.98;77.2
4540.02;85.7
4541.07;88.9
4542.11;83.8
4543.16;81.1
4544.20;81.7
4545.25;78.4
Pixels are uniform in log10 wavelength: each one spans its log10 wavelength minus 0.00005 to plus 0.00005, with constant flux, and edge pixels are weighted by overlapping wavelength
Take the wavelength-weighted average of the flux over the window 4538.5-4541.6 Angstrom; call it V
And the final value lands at 84.2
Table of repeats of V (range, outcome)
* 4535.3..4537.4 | 71.8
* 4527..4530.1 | 72.5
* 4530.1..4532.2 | 73.3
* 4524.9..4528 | 75.5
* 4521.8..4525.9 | 89.7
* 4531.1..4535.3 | 77.7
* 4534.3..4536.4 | 76.5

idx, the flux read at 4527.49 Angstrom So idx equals 68.9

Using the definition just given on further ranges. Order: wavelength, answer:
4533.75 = 80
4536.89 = 69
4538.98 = 77.2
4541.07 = 88.9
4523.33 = 95.4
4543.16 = 81.1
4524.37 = 90.7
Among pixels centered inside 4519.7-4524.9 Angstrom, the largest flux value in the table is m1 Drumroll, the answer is 95.4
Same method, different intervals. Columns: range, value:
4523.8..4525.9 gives 90.7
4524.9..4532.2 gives 84.1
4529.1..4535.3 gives 80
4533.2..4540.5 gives 85.7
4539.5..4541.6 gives 88.9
